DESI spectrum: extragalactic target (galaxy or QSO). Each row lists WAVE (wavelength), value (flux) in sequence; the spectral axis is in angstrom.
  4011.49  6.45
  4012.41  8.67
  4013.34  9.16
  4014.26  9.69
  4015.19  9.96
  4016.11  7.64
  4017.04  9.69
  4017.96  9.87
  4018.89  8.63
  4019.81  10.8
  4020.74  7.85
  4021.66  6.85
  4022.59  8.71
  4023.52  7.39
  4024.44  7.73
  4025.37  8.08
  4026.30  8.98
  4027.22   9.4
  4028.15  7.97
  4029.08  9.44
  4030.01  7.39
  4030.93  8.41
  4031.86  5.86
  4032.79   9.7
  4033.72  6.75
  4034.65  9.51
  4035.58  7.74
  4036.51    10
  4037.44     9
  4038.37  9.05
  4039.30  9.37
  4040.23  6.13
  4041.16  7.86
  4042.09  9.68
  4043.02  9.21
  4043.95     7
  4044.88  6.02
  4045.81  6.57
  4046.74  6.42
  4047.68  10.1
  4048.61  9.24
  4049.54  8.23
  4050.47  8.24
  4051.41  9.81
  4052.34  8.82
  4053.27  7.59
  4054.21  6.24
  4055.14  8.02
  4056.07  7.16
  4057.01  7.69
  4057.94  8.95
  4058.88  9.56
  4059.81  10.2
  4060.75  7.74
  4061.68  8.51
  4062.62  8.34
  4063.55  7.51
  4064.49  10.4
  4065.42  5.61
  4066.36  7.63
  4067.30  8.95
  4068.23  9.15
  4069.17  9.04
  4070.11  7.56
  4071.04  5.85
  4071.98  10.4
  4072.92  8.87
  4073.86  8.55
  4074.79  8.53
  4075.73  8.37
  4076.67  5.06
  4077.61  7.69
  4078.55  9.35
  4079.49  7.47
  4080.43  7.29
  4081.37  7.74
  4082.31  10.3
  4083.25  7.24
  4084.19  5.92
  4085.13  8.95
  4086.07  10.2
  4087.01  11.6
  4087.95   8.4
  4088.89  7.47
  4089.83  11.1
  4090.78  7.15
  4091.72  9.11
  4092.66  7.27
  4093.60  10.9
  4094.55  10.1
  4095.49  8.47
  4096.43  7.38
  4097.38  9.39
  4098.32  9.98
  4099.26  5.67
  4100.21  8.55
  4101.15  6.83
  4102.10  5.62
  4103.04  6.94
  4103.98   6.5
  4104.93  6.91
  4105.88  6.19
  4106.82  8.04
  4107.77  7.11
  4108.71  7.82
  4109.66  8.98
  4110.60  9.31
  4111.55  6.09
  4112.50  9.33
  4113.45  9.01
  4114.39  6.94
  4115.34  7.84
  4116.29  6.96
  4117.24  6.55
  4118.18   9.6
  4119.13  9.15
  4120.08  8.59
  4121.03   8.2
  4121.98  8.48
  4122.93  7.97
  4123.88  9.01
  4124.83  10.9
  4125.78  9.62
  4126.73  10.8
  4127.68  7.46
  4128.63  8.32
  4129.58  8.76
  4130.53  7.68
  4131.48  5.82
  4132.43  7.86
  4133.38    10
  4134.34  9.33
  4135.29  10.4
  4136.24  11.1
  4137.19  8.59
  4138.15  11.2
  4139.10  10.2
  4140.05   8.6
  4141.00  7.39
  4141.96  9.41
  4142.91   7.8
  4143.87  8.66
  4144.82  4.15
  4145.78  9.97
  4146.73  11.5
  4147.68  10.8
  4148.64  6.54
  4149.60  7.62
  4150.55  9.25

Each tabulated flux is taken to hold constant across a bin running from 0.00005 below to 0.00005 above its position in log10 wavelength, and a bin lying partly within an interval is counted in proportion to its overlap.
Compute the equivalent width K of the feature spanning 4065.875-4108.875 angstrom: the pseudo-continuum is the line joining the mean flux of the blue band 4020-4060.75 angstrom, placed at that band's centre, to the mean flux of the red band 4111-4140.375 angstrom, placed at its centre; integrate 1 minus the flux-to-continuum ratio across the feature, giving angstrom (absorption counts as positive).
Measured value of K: 1.8 angstrom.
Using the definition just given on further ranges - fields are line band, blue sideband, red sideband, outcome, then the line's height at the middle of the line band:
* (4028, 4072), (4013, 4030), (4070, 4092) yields 1.7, 8.55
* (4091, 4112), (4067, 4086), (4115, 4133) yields 1.1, 8.29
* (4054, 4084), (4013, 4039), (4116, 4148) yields 1.9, 8.71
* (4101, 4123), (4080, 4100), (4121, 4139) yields 2.9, 8.88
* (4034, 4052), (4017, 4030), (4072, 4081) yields 0.0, 8.39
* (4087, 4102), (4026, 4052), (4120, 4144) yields 0.2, 8.69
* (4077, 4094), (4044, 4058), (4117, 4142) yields -0.5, 8.35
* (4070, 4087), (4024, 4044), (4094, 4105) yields -0.5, 7.95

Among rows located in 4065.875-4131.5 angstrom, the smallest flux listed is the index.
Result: 5.06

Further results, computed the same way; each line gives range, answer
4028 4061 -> 5.86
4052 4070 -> 5.61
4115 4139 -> 5.82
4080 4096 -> 5.92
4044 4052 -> 6.02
